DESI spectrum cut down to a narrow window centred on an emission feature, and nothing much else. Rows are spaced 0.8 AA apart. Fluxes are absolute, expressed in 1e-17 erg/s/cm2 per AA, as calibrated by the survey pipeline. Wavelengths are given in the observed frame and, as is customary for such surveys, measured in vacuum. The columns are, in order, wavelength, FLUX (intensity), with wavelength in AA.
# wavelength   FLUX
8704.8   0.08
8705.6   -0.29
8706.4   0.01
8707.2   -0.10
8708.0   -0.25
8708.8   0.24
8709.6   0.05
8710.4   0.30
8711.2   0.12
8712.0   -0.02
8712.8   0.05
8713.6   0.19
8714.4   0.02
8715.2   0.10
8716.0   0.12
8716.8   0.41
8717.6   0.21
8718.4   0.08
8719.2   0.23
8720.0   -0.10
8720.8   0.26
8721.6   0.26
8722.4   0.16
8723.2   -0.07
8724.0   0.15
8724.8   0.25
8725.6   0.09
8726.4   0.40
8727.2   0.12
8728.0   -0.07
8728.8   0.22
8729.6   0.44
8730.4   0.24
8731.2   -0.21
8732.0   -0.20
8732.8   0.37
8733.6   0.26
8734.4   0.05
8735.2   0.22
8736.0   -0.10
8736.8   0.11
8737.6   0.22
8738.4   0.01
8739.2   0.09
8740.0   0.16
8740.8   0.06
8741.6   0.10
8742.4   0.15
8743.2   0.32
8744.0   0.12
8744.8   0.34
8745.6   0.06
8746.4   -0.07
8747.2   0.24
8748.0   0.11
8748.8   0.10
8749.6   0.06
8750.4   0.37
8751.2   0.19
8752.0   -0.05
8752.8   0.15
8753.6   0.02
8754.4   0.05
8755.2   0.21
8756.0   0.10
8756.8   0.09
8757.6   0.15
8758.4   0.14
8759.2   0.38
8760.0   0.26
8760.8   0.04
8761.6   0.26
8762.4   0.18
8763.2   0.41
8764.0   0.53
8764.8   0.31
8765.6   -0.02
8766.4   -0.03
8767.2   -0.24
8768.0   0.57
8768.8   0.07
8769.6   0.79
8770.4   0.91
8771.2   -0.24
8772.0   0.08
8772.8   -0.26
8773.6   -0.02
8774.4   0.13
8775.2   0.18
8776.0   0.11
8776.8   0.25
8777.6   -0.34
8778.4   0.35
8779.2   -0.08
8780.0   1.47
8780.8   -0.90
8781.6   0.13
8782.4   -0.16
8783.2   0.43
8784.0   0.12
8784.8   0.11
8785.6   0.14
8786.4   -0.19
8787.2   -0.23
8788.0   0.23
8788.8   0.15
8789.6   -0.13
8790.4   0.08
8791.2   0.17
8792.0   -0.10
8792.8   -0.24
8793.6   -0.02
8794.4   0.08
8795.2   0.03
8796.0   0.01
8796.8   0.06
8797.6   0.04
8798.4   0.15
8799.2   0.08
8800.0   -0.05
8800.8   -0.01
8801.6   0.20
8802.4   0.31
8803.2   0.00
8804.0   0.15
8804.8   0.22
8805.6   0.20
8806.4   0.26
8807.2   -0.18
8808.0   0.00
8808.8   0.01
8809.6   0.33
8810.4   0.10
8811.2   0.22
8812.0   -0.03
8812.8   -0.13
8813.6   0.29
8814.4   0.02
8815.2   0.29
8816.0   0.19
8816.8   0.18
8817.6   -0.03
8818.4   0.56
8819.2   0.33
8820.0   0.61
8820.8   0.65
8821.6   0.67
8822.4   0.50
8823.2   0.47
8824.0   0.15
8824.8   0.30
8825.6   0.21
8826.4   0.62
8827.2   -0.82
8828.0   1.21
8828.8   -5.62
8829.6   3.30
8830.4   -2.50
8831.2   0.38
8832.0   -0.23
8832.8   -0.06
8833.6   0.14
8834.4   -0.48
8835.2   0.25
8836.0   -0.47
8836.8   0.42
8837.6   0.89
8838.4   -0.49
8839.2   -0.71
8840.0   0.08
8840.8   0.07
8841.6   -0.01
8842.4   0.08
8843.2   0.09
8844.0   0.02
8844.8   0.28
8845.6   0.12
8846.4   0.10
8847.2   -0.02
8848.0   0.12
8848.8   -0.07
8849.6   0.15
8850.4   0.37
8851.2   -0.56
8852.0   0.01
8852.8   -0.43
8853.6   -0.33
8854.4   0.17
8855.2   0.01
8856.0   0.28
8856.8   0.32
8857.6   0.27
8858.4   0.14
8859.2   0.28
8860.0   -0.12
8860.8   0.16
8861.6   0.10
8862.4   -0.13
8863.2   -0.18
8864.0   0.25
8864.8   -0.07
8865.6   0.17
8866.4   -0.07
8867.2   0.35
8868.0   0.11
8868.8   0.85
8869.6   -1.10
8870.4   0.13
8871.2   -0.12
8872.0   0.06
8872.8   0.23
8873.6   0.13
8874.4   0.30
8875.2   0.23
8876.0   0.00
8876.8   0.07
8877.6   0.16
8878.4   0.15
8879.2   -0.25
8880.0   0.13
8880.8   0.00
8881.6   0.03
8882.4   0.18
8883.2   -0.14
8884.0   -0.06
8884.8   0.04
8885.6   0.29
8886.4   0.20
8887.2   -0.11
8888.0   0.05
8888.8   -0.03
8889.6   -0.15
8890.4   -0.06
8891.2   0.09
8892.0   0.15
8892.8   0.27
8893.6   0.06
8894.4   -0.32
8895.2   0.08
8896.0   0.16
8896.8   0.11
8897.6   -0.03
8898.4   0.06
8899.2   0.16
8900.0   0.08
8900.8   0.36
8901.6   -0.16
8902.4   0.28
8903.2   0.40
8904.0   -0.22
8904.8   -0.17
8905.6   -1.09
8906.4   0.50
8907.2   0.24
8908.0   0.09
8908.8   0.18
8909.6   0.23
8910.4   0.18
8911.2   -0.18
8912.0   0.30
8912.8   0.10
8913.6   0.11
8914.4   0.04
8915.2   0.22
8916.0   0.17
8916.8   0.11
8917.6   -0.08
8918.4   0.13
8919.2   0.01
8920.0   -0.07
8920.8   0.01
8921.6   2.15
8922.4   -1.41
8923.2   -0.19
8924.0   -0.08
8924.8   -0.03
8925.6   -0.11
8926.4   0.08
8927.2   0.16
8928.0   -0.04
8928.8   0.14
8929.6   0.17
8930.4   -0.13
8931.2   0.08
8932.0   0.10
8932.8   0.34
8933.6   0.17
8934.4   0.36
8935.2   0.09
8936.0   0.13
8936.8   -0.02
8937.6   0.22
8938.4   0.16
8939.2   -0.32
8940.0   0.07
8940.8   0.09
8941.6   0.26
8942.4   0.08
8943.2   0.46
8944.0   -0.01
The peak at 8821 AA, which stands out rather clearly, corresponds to H-gamma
